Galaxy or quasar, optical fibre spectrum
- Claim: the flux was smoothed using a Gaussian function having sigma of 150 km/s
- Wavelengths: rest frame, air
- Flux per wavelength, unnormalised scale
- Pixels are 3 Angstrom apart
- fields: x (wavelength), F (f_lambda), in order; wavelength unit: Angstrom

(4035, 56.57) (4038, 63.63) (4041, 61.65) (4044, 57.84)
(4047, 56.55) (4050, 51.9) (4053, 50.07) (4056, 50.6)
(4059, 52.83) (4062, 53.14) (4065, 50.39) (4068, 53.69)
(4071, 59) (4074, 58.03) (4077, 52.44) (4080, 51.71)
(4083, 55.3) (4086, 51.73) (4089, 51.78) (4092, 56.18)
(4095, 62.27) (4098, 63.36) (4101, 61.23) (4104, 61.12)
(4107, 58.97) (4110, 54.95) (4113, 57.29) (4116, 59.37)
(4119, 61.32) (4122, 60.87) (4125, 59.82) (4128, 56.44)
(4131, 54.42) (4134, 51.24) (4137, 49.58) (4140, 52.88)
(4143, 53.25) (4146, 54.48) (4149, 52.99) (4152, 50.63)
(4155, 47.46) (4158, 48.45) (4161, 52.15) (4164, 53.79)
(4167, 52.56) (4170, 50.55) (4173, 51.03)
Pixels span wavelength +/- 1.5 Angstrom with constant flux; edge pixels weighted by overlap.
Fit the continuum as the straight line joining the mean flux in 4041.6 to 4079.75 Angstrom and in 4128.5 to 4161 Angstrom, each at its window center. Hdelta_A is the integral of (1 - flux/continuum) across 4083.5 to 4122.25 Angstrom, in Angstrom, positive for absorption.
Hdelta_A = -4.03 Angstrom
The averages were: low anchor 54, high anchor 51.7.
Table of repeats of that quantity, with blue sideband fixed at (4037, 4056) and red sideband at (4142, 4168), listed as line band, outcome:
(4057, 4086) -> 0.7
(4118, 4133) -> -1.5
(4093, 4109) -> -2.1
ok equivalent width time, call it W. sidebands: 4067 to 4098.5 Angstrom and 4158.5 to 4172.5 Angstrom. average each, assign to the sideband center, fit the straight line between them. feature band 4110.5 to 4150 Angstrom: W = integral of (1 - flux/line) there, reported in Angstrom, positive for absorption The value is -1.6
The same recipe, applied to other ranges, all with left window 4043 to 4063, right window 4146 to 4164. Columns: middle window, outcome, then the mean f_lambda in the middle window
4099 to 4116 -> -2.3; 58.9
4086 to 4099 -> -1.3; 57.4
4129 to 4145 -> -0.3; 52.5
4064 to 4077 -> -0.6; 55.1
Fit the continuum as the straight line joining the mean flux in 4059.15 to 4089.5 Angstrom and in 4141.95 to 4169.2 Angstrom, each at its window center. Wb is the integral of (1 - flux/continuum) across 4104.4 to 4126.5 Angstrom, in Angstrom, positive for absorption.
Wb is -2.7 Angstrom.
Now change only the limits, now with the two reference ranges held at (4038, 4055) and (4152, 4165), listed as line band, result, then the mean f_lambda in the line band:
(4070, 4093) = -0.01 Angstrom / 54.4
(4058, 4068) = 0.54 Angstrom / 52.3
